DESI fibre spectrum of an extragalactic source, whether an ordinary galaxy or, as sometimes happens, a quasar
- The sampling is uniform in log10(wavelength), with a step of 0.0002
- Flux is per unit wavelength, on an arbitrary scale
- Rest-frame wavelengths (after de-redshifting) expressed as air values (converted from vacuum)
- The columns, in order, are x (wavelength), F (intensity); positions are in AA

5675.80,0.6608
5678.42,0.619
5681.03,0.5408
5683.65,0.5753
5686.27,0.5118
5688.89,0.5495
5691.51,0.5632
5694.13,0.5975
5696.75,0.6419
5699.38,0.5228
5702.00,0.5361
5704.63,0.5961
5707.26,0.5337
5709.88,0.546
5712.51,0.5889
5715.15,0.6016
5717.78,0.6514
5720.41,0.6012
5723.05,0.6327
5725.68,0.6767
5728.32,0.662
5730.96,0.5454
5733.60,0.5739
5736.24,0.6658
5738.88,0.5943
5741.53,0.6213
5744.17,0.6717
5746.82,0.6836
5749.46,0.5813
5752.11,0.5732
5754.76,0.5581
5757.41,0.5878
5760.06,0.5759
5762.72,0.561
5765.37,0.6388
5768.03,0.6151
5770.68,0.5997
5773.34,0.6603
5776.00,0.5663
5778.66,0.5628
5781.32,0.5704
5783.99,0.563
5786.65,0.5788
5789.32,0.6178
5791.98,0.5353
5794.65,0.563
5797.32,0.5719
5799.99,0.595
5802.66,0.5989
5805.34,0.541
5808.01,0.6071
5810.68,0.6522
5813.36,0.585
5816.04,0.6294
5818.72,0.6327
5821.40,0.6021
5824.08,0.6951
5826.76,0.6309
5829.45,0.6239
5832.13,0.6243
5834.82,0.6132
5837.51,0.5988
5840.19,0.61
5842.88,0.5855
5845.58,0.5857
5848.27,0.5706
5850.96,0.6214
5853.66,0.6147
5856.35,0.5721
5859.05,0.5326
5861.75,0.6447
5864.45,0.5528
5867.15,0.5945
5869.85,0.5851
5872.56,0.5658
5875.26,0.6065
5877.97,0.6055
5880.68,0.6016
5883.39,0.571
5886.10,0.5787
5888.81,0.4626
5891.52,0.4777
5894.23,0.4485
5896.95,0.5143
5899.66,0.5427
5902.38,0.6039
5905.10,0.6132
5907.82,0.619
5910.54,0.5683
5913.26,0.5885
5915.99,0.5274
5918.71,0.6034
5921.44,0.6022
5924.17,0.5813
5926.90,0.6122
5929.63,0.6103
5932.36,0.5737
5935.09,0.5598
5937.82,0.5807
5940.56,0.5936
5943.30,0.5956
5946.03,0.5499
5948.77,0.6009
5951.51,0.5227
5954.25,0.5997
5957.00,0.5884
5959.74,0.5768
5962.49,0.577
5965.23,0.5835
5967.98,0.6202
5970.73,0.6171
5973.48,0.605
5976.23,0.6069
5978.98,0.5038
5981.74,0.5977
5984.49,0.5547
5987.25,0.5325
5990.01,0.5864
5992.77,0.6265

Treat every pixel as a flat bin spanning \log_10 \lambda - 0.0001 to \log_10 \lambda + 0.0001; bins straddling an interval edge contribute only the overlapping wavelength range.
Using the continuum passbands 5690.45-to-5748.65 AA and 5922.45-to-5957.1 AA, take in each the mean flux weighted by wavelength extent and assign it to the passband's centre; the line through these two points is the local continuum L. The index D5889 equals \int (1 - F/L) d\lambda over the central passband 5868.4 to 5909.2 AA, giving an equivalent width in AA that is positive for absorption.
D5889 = 1.9 AA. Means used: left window 0.605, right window 0.582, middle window 0.56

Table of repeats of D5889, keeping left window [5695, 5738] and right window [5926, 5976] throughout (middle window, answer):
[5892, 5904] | 1.3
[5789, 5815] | 0.4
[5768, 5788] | 0.3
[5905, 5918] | 0.2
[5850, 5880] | 0.1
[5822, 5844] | -1.1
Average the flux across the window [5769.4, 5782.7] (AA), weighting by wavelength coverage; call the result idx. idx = 0.591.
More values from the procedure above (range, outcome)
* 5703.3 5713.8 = 0.566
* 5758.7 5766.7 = 0.592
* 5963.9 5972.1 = 0.607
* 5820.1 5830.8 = 0.638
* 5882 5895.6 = 0.508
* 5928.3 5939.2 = 0.581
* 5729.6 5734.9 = 0.56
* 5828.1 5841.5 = 0.614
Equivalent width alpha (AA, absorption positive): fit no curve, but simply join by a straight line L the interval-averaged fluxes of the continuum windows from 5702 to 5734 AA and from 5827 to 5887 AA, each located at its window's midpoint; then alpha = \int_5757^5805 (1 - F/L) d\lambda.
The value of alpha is 0.9 AA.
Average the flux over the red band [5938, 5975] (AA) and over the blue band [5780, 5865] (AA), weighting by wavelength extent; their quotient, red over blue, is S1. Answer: 1.0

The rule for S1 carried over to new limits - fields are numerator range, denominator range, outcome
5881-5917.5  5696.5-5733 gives 0.93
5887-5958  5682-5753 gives 0.95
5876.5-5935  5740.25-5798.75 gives 0.96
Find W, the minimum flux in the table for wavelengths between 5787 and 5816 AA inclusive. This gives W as 0.5353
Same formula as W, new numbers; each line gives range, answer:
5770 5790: 0.5628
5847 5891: 0.4626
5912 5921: 0.5274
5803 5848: 0.541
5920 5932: 0.5813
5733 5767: 0.5581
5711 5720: 0.5889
